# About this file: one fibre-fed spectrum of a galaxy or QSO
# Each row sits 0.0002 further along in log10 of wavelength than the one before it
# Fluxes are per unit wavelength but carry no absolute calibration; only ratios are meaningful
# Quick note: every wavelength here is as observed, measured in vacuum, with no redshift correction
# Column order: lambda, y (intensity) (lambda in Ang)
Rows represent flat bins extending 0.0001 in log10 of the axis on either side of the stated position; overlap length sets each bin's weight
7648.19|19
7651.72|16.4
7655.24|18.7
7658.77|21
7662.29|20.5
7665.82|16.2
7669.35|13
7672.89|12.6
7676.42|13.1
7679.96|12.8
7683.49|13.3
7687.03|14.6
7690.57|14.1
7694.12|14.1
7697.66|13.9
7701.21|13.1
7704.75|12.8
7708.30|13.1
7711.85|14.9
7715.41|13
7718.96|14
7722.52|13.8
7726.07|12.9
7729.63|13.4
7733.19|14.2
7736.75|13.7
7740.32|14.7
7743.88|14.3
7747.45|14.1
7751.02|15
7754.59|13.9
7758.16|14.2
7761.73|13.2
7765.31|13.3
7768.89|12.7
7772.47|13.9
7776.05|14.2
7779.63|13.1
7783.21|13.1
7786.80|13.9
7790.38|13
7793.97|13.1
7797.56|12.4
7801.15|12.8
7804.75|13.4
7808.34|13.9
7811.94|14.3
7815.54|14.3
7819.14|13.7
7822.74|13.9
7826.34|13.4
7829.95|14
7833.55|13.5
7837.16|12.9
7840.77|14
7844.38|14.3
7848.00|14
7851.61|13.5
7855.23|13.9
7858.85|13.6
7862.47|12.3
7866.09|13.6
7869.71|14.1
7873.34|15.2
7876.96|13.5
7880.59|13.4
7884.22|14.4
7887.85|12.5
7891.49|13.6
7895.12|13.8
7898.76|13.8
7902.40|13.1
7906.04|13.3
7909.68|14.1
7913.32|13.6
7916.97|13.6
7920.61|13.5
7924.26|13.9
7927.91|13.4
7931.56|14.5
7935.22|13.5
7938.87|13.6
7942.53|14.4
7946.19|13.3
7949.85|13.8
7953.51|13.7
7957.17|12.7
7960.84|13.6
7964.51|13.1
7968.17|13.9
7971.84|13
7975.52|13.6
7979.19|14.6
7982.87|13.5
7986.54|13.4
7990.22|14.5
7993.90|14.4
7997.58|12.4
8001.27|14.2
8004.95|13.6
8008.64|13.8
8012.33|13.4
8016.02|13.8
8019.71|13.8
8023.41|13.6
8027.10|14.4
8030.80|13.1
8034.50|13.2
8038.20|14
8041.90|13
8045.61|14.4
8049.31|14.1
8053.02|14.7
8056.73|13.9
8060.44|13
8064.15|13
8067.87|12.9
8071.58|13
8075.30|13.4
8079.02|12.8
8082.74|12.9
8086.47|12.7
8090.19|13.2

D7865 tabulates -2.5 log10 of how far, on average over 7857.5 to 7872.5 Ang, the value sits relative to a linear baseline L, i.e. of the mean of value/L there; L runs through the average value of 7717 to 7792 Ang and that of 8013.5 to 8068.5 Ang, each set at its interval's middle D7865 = 0.02 mag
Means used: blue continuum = 13.7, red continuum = 13.7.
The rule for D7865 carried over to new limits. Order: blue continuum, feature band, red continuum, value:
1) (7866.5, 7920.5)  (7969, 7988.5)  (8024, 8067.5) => 0.004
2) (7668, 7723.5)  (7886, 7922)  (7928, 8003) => 0.012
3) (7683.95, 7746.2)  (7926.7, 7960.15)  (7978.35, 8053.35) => 0.010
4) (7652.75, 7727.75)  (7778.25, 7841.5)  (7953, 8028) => 0.057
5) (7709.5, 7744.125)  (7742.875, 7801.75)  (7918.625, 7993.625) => 0.022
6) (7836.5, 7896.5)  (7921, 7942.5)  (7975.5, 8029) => -0.005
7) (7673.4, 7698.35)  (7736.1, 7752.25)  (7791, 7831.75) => -0.061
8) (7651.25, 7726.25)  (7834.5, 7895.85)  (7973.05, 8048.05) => 0.036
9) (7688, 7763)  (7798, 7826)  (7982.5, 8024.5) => 0.010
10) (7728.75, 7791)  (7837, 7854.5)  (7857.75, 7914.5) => -0.012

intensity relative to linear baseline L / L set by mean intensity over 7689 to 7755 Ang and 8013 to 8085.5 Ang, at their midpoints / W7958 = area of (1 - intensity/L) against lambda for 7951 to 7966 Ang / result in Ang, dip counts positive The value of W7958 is 0.33 Ang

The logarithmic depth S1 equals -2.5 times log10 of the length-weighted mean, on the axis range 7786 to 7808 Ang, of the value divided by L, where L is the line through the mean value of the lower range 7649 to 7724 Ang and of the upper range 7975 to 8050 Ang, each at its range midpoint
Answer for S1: 0.10 mag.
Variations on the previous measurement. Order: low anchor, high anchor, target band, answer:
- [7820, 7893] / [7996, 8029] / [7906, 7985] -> 0.00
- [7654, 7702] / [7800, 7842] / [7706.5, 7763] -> 0.05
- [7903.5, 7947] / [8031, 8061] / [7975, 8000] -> 0.00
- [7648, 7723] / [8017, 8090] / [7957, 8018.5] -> 0.01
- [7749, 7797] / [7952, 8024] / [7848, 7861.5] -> 0.00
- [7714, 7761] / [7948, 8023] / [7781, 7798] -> 0.06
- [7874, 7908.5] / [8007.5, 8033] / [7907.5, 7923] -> -0.01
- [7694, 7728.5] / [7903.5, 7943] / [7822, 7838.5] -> 0.01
